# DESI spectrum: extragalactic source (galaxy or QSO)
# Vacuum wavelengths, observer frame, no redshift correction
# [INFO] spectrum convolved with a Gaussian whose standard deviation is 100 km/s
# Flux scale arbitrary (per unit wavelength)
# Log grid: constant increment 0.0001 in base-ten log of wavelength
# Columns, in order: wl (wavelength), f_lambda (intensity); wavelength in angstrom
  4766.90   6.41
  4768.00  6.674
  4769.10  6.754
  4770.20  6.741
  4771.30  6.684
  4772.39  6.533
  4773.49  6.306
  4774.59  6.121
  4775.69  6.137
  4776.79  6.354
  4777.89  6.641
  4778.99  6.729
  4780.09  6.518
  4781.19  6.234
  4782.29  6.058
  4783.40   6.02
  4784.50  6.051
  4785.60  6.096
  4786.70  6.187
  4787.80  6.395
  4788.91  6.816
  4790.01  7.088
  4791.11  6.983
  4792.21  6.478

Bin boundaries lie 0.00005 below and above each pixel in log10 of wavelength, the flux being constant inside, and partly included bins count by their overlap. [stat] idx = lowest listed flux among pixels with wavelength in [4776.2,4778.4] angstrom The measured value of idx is 6.354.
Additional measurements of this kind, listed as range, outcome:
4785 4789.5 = 6.096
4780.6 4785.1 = 6.02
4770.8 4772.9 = 6.533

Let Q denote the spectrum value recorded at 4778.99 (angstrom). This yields 6.729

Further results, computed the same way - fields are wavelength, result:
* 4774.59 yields 6.121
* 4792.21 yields 6.478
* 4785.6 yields 6.096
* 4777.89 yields 6.641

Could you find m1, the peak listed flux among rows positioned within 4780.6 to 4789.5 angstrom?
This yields 6.816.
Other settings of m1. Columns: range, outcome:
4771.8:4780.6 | 6.729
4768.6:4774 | 6.754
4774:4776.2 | 6.137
